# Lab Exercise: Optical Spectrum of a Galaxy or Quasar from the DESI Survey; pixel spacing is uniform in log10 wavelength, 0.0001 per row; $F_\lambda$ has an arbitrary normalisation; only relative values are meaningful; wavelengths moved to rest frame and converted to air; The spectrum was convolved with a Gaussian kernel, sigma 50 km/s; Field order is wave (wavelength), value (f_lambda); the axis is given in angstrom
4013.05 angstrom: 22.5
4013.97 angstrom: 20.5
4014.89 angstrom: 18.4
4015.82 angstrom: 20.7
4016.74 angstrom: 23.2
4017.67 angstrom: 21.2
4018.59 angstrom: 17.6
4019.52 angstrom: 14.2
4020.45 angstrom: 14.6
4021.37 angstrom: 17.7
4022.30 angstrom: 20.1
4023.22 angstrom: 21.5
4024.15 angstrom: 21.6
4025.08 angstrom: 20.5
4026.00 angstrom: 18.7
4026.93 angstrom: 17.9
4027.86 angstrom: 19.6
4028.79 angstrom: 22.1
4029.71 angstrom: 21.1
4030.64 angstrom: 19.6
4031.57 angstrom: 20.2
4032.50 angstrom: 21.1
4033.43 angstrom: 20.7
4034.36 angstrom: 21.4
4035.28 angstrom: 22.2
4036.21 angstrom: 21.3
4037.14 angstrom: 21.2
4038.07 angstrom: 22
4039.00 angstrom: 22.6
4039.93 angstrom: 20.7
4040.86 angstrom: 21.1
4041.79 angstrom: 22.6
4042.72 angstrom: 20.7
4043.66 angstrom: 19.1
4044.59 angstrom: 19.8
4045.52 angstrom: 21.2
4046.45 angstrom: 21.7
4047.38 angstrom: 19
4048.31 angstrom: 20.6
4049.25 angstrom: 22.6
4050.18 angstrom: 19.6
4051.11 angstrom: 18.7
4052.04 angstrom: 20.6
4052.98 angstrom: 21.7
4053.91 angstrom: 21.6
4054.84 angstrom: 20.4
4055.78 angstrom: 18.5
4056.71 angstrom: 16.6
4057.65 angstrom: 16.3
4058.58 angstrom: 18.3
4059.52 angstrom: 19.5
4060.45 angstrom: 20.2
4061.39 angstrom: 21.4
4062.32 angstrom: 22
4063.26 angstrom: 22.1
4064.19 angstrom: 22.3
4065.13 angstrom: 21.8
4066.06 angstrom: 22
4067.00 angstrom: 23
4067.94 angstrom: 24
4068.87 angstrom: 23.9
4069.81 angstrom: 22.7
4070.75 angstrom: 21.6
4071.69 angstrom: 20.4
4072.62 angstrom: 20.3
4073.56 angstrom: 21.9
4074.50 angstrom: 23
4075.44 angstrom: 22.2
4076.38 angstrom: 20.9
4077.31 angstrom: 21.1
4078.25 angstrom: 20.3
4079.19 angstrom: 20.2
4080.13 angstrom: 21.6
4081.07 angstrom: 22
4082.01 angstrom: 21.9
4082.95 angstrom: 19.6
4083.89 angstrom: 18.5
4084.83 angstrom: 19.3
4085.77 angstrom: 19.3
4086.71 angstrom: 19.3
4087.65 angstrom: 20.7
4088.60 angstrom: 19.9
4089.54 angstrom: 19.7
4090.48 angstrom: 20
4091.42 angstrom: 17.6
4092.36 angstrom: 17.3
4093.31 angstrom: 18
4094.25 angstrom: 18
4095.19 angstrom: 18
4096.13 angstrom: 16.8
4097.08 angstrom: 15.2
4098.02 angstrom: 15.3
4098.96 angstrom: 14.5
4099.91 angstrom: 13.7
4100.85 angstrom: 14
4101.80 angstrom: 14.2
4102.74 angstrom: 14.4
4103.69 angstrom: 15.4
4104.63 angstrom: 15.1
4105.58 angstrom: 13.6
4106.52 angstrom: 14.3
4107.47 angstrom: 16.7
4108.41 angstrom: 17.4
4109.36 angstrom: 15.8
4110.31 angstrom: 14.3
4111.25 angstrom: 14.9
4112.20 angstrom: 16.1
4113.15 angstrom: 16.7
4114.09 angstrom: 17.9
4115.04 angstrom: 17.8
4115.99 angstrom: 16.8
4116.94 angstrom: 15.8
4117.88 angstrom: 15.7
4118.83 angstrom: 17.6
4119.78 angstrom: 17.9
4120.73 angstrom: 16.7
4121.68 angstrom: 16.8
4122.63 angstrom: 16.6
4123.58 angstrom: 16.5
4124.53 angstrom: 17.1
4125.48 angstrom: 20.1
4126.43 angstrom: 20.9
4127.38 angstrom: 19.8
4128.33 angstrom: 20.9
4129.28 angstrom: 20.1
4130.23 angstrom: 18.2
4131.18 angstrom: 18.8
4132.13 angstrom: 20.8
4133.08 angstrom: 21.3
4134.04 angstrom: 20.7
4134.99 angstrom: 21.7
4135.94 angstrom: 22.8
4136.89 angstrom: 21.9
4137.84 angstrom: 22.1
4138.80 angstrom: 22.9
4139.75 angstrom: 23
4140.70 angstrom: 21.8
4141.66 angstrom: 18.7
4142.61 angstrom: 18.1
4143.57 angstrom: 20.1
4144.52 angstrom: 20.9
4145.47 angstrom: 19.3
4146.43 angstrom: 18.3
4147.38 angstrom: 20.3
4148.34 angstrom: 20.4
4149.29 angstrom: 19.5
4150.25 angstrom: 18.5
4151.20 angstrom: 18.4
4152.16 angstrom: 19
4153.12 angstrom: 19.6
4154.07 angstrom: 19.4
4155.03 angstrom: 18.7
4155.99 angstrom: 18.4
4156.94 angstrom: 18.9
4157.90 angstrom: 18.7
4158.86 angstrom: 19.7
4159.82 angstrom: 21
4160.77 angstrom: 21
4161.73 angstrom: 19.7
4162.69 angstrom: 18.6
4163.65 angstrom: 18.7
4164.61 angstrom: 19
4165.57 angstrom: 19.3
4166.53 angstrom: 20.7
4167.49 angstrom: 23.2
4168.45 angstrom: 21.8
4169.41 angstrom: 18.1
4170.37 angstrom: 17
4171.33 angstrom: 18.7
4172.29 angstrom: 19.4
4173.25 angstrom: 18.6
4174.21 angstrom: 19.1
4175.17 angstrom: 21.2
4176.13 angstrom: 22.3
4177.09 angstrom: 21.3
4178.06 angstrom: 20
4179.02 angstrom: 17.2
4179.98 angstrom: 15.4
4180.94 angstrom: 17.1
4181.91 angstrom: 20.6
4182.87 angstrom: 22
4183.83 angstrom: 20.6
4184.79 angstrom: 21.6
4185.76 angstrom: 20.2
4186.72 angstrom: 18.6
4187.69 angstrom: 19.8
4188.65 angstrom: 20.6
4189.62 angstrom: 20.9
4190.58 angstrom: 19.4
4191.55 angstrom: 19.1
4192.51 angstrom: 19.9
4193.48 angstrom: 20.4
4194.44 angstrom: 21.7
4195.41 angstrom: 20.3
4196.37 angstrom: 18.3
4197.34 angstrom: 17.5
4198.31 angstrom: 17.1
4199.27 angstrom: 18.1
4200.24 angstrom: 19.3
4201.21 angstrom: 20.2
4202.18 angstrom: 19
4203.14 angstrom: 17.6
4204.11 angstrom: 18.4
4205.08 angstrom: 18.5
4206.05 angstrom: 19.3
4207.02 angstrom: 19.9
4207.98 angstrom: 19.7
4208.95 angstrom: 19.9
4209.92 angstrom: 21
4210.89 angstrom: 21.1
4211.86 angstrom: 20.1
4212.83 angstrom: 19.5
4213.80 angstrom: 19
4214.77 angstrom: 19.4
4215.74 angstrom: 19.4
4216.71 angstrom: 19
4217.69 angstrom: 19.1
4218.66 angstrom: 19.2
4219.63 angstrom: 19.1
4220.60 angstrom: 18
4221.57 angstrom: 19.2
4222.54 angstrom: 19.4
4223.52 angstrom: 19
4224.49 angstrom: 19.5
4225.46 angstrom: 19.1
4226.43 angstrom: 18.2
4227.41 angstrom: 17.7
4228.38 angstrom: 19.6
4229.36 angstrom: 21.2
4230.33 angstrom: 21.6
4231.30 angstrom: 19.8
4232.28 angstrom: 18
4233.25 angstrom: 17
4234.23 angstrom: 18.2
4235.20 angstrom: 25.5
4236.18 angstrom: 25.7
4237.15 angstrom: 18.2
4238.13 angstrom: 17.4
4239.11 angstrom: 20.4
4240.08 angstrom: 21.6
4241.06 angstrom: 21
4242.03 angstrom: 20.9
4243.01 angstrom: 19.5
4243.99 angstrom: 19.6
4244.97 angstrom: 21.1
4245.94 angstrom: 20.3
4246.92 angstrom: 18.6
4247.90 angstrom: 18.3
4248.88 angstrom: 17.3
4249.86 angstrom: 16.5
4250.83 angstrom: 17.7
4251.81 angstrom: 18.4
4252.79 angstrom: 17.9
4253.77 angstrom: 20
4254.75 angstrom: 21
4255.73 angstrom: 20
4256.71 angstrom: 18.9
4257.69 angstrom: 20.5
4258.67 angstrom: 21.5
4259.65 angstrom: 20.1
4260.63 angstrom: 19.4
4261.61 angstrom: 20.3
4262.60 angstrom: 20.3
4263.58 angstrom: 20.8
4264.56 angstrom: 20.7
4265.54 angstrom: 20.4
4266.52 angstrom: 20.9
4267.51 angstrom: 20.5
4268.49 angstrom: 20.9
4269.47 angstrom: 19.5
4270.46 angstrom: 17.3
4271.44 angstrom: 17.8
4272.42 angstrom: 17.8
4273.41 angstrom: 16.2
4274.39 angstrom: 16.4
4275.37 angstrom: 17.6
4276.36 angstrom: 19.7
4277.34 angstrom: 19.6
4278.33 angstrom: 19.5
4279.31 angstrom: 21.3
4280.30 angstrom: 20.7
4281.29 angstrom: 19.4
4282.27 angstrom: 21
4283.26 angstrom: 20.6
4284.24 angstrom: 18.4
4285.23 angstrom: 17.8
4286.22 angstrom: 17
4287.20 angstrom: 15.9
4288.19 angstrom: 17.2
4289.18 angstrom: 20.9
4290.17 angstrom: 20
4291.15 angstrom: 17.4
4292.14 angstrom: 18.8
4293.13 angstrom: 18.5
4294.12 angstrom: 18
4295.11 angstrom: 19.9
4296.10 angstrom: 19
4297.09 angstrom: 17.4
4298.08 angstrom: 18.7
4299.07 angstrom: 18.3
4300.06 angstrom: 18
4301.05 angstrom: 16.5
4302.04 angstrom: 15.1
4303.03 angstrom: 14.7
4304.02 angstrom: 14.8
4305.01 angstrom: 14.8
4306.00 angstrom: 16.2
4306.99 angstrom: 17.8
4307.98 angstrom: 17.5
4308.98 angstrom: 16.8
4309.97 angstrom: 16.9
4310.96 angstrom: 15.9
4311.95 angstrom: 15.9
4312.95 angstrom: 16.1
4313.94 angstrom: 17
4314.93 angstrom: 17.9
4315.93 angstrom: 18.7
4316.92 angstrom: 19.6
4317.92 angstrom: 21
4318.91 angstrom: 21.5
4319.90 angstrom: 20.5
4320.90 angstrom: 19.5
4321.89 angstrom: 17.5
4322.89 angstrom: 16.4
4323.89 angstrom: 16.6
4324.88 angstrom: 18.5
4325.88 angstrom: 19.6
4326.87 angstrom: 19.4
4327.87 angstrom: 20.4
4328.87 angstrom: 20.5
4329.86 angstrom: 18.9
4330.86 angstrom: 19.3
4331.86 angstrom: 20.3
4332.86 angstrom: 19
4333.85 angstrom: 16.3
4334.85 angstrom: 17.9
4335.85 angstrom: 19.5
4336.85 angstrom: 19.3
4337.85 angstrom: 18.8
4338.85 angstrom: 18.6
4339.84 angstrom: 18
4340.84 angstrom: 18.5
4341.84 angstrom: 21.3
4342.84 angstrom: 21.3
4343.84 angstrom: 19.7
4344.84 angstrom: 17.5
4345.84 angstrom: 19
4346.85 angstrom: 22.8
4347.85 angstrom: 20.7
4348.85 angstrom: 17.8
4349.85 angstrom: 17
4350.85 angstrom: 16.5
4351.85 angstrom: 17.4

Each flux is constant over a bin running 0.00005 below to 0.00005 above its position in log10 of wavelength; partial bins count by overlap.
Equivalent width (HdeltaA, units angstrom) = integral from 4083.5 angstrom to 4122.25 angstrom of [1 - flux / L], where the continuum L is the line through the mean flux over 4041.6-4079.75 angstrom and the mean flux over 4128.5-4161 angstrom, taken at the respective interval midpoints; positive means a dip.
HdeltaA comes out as 7.1 angstrom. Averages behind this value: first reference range 20.9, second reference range 20.1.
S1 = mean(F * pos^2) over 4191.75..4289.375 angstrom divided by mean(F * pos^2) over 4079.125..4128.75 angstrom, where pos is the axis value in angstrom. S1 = 1.19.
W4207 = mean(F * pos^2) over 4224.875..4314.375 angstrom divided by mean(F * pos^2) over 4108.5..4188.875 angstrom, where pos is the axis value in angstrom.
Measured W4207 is 1.04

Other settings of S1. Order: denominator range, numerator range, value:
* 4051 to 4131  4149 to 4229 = 1.09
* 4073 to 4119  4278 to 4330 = 1.13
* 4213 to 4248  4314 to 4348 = 1.02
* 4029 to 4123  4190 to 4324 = 1.08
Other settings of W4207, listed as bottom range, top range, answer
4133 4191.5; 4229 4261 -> 1.03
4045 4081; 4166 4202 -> 0.99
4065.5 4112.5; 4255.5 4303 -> 1.12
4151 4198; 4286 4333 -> 0.98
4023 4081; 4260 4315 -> 0.98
